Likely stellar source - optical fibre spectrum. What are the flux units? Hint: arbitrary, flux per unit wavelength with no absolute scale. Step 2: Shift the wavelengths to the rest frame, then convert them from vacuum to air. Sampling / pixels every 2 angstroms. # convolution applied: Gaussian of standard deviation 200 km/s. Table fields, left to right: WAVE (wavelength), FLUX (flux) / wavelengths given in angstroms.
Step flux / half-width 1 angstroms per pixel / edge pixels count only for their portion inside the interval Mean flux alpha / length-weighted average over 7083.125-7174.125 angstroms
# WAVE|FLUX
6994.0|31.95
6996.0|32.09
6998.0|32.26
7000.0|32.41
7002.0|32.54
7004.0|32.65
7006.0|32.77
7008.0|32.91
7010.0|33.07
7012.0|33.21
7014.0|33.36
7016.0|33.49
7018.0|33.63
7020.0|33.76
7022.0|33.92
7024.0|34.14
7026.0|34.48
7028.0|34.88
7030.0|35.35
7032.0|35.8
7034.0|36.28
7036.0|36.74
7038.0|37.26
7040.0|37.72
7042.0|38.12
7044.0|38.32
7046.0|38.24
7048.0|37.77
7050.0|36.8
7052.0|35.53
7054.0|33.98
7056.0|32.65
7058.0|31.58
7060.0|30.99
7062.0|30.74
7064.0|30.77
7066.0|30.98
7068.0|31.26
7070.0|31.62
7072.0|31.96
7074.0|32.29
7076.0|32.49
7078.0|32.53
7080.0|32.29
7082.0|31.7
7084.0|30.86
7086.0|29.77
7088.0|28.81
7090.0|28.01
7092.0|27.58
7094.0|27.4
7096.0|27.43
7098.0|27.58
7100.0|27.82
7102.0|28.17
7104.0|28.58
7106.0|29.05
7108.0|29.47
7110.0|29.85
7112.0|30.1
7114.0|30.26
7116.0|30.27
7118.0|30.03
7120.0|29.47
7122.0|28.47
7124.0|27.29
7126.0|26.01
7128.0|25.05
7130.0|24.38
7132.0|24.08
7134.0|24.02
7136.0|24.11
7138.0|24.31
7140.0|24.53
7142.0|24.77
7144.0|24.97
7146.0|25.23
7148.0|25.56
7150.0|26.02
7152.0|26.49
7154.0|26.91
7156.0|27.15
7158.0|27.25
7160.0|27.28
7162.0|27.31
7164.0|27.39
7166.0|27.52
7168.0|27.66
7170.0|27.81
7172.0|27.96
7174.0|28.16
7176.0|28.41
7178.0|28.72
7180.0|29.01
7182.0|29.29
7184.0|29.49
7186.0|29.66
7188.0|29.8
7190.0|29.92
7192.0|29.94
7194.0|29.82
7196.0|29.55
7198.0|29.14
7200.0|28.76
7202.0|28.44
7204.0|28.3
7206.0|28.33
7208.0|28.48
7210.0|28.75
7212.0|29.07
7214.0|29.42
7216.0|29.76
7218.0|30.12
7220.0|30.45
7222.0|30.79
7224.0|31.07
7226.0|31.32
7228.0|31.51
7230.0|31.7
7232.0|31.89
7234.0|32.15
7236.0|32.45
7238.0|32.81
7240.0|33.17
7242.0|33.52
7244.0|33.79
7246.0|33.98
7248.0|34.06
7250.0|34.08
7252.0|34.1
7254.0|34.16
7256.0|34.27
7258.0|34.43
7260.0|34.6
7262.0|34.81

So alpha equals 27.3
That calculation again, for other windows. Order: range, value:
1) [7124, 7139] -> 24.7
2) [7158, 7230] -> 29.1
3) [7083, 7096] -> 28.6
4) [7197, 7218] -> 28.9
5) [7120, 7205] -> 27.3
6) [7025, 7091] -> 33.6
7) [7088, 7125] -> 28.7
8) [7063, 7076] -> 31.6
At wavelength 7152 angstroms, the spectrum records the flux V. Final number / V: 26.49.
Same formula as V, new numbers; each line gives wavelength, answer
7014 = 33.36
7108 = 29.47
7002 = 32.54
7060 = 30.99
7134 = 24.02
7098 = 27.58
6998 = 32.26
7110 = 29.85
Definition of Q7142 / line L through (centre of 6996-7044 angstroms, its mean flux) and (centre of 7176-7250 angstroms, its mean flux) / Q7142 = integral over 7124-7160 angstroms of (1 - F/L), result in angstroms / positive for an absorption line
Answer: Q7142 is 7.3 angstroms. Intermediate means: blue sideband 34.4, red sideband 30.5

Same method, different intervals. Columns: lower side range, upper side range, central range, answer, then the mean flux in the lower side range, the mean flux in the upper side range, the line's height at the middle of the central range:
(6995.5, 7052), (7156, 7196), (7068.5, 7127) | 4.1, 34.8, 28.5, 31.8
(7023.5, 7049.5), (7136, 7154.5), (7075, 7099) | 1.3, 36.6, 25.3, 31.4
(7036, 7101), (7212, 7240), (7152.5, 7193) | 4.2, 32.3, 31.2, 31.6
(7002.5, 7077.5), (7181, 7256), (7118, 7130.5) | 2.1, 34.1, 30.9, 32.6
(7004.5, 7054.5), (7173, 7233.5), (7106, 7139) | 5.0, 35.2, 29.7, 32.3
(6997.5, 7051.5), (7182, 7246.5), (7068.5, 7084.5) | 0.8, 34.9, 30.5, 33.7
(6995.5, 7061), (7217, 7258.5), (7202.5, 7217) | 1.8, 34.5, 32.6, 32.9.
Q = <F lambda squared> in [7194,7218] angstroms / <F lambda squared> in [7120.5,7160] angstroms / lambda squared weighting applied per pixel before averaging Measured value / 1.15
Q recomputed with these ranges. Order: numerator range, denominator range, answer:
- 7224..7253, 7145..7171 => 1.25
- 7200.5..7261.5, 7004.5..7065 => 0.97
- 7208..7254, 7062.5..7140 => 1.15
